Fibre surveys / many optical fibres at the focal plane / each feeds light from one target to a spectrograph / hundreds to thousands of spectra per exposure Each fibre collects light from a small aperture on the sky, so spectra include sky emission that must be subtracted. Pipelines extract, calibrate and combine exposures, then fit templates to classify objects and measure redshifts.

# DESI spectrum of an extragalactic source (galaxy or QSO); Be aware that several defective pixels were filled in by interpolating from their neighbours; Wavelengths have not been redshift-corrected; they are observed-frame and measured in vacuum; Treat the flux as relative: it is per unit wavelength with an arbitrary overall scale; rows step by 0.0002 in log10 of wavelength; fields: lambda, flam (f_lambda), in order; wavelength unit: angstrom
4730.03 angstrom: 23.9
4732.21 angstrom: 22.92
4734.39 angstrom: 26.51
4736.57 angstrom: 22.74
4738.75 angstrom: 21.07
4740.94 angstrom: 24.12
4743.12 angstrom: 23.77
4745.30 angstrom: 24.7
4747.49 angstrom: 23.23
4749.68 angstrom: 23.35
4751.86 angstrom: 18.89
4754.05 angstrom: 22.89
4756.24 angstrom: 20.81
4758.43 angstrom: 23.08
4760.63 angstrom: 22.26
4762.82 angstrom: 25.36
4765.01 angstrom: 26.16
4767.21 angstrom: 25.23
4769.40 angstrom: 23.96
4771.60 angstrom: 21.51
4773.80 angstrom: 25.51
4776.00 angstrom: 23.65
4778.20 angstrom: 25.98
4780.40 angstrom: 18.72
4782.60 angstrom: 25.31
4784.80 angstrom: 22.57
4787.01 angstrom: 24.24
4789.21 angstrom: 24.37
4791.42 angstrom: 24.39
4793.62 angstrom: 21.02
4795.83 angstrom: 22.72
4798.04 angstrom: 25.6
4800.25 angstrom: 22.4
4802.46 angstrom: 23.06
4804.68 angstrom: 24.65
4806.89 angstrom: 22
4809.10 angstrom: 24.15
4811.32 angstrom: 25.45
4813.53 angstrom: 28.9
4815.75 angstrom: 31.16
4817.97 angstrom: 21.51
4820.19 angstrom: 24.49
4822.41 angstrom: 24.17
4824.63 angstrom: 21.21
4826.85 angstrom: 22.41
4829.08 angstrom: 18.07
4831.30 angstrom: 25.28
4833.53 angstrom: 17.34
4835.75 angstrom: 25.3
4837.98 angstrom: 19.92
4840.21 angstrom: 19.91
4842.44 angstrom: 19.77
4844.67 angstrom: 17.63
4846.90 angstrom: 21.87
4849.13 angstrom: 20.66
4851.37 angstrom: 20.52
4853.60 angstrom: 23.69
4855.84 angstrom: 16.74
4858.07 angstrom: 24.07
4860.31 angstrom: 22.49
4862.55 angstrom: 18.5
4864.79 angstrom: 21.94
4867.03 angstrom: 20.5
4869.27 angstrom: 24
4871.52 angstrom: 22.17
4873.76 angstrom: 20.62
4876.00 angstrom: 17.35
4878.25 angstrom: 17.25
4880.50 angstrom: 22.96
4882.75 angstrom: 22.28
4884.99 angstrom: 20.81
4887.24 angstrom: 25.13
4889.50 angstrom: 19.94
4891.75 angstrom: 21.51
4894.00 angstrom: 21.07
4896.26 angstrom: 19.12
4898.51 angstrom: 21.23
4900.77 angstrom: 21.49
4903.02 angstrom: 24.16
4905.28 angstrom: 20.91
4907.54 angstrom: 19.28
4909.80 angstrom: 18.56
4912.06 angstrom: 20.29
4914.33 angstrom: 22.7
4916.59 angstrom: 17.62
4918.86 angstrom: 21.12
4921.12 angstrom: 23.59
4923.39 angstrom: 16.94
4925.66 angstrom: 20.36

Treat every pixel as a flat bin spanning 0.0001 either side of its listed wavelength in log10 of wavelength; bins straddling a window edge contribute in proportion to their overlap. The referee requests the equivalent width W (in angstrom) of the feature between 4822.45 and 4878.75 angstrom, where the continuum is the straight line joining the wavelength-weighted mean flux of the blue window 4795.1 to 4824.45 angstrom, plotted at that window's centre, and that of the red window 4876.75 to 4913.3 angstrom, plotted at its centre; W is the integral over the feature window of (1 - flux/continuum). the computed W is 4.8 angstrom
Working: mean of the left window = 24.6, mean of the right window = 21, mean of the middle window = 20.9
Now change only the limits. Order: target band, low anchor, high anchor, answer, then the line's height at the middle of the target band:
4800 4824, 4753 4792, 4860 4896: -2.2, 22.7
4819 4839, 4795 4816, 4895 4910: 1.5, 23.8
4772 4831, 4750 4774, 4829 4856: -4.8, 22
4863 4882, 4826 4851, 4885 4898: 0.3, 21.1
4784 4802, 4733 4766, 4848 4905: -0.7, 22.6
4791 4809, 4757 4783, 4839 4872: -0.3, 22.8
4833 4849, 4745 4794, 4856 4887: 1.0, 21.8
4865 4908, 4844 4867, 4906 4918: -2.0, 20.3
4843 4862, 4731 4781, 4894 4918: 0.6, 21.6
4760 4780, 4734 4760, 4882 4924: -1.5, 22.5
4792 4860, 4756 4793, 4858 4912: -0.1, 22.5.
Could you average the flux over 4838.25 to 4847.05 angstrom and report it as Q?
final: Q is 19.6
